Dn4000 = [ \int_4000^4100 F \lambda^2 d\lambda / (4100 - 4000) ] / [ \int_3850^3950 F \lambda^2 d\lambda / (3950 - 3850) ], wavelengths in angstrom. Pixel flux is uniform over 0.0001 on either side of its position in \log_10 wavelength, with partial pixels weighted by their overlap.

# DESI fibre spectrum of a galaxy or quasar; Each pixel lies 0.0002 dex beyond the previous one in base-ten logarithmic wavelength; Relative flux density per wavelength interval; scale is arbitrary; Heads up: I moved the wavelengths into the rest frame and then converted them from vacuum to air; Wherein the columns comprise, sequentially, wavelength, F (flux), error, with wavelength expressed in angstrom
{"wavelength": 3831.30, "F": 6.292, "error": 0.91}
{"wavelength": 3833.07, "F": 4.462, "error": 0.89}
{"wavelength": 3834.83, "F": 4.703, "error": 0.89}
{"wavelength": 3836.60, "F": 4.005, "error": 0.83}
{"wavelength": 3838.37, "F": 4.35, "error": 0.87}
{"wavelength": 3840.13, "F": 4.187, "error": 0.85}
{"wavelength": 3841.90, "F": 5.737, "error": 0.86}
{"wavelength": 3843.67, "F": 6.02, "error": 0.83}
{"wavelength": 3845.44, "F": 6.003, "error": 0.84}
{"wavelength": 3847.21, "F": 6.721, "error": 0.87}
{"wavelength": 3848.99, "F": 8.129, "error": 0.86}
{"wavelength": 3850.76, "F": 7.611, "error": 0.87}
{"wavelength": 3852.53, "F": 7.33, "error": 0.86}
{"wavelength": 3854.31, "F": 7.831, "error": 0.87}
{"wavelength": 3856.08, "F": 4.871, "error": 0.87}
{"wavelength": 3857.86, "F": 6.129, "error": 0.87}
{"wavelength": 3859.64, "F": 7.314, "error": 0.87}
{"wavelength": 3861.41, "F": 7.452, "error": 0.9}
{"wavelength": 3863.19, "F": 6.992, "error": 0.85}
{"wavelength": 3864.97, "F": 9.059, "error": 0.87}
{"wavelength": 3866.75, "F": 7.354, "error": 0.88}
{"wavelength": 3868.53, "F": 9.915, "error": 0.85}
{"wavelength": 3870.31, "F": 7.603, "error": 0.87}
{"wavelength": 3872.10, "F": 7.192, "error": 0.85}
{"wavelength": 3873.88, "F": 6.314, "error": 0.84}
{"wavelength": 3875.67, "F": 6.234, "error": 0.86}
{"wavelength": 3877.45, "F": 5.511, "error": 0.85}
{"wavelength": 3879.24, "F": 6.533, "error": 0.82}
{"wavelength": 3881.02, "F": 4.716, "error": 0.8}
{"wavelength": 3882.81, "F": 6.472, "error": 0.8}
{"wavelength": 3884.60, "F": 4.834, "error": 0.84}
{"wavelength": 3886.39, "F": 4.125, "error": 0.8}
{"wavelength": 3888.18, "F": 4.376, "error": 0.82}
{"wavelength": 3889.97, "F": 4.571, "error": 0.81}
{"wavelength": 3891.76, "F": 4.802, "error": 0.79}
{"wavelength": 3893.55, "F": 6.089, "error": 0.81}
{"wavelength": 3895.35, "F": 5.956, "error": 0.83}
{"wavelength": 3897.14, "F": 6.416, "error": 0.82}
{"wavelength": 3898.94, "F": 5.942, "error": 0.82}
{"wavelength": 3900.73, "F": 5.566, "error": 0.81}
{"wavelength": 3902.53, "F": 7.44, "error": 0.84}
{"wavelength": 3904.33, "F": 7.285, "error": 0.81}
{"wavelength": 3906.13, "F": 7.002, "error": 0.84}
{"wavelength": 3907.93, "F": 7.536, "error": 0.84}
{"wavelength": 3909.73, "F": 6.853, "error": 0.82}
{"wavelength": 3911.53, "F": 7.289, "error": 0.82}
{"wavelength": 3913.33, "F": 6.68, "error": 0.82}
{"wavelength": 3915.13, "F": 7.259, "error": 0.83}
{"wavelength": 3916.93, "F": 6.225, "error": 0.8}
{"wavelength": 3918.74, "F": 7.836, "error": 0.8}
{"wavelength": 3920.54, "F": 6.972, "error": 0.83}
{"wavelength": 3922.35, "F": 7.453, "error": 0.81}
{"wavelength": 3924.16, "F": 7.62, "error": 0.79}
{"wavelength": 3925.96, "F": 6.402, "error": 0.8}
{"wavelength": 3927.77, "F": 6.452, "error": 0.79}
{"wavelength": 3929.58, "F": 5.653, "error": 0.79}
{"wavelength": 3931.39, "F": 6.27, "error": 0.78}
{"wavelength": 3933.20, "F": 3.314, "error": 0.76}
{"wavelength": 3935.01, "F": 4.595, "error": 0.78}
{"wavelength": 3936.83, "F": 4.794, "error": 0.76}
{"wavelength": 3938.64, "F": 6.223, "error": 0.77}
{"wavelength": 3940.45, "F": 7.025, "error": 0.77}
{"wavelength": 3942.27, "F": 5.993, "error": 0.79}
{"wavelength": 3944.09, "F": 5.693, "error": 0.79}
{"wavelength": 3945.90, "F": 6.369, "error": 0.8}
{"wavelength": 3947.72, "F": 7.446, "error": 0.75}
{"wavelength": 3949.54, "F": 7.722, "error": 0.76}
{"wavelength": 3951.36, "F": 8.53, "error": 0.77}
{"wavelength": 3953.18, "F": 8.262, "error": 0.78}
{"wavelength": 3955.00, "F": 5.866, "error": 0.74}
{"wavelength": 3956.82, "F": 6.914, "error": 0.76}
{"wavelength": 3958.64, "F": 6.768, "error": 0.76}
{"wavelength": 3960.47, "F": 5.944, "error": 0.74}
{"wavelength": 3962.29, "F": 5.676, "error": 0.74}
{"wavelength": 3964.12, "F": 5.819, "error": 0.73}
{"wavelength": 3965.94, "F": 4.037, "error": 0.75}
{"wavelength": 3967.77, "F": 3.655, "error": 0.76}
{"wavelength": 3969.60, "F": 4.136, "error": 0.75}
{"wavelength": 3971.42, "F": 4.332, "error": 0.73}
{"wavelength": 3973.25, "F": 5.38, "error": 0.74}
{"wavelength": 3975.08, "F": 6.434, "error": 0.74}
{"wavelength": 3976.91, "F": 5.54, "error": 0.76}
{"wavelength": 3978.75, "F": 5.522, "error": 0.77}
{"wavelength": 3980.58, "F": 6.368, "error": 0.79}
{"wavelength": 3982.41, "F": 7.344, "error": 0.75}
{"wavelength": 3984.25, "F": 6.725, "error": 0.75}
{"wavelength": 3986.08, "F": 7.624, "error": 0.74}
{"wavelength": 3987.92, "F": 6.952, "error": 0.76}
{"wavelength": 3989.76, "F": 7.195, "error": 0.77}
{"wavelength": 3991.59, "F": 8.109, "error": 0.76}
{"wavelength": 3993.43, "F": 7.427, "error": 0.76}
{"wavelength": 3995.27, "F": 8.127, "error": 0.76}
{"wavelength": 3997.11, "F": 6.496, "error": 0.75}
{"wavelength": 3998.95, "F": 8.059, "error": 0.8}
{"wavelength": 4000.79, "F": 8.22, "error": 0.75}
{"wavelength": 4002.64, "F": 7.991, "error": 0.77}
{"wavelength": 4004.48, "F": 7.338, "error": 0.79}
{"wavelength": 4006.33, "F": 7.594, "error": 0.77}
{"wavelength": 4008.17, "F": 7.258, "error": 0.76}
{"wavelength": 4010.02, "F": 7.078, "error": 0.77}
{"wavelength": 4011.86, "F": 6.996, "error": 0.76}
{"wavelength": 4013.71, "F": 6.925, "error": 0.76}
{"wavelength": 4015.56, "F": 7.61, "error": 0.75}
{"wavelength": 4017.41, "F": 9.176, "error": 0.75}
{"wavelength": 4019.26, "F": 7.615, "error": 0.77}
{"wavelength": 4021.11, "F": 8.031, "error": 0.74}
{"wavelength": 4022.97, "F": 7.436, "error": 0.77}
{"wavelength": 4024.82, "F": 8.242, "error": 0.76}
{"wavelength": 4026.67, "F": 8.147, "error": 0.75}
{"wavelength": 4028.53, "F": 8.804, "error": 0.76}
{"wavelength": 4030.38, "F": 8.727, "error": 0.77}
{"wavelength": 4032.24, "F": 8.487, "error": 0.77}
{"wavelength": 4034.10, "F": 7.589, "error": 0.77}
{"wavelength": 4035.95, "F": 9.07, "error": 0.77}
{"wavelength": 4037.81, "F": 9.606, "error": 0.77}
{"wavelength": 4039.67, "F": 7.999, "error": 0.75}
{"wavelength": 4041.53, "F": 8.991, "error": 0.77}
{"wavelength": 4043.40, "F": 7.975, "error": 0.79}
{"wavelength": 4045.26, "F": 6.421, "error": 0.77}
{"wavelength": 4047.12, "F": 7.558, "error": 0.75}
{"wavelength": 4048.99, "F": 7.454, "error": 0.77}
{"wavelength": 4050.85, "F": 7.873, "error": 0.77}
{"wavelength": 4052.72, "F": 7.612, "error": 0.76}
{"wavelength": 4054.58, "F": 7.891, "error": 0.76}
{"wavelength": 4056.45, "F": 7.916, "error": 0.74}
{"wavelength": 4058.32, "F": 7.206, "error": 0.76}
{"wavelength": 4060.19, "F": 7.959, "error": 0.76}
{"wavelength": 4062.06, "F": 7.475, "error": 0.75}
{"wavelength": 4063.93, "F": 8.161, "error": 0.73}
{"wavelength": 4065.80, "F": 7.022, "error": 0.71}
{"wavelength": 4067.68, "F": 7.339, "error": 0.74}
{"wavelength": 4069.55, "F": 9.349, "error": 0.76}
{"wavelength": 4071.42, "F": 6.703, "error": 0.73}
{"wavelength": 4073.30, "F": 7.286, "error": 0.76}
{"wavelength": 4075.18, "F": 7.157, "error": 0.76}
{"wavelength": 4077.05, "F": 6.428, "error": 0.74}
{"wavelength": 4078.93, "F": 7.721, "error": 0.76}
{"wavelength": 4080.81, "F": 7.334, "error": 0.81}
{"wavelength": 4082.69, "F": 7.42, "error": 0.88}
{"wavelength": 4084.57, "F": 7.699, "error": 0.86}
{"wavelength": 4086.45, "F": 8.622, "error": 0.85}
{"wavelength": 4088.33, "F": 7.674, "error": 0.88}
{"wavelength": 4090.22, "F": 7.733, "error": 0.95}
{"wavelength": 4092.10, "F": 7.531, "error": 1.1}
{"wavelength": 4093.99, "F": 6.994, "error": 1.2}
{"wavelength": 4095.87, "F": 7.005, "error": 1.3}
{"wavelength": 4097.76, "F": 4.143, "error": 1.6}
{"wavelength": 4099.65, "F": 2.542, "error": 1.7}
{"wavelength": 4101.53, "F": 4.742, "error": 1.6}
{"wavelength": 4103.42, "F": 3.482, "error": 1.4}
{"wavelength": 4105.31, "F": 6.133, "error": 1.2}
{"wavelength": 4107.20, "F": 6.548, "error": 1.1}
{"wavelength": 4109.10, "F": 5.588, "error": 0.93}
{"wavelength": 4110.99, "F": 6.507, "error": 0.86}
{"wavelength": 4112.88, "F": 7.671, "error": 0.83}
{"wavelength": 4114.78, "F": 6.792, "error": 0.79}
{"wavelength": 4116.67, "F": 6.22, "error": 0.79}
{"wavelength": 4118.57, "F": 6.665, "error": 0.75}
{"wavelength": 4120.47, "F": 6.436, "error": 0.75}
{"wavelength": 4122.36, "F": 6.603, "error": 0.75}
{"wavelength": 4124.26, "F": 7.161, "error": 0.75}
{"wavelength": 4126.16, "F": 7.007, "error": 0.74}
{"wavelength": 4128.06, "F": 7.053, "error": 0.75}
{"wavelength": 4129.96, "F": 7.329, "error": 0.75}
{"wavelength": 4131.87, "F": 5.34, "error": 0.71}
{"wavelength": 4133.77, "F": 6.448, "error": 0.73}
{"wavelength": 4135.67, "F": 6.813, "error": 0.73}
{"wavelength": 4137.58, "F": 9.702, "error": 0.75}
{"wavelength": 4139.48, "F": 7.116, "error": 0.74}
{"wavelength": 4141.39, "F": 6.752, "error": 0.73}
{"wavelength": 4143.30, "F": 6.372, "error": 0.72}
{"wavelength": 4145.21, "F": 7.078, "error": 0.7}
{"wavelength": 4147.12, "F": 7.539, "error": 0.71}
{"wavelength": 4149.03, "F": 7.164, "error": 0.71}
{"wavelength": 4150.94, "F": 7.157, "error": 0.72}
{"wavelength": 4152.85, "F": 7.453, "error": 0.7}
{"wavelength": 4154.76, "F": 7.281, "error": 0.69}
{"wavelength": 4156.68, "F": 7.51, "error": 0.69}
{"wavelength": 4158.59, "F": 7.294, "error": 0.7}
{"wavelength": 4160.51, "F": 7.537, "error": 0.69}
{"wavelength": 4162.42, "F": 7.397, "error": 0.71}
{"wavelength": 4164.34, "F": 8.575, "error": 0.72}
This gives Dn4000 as 1.27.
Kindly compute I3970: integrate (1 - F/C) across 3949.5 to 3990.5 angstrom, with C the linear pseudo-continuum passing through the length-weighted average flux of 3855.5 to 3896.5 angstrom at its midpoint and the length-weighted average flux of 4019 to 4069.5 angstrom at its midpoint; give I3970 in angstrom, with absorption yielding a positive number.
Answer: 6.0 angstrom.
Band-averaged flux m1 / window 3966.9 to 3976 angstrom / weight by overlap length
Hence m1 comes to 4.8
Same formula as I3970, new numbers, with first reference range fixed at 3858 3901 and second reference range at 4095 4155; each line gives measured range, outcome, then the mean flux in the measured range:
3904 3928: -2.79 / 7.07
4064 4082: -2.67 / 7.41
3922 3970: 1.94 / 6.1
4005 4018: -2.16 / 7.47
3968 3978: 2.06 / 5.07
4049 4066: -3.32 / 7.7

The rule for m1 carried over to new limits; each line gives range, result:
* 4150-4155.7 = 7.3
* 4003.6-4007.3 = 7.46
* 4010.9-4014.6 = 6.97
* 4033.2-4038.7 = 8.77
